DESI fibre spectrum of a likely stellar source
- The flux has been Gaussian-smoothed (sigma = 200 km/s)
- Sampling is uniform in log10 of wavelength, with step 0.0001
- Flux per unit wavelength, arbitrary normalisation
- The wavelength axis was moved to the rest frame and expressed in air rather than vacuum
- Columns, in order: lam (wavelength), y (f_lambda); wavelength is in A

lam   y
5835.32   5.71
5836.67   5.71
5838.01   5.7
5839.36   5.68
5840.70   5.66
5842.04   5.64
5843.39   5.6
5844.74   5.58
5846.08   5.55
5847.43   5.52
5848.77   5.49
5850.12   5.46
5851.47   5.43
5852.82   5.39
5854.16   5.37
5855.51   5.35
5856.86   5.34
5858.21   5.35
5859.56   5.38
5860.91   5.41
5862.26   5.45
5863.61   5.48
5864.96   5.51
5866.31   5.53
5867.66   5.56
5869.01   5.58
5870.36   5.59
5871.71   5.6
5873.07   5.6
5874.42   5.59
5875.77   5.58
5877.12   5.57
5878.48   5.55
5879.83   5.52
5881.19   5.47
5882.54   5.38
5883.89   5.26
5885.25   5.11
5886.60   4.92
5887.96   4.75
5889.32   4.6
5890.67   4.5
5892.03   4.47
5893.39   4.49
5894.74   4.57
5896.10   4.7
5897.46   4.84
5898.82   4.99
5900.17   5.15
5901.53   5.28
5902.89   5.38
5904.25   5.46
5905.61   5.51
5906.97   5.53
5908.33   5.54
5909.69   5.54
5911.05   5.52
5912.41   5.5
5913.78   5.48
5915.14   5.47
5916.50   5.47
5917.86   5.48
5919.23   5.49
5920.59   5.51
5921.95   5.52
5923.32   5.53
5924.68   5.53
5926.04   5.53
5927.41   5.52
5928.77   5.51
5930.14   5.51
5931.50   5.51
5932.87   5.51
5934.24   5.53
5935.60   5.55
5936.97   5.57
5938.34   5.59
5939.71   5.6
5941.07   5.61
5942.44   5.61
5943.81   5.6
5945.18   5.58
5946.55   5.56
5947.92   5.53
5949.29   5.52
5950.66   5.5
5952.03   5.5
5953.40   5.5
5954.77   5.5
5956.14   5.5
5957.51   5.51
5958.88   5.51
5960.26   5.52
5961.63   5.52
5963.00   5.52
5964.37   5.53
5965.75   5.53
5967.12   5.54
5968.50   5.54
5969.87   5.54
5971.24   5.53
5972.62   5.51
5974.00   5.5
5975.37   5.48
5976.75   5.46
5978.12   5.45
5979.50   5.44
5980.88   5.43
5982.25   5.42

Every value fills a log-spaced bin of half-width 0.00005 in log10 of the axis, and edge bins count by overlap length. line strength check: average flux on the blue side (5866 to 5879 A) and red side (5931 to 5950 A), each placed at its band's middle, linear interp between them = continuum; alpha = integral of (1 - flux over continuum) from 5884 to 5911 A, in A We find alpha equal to 2.6 A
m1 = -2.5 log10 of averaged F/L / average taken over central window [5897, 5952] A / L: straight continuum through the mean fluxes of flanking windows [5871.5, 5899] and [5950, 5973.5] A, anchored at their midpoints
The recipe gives -0.035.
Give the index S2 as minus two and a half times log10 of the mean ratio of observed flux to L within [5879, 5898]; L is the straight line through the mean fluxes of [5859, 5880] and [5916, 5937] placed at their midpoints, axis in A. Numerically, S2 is 0.13 mag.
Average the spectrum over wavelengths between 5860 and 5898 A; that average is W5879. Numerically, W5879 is 5.22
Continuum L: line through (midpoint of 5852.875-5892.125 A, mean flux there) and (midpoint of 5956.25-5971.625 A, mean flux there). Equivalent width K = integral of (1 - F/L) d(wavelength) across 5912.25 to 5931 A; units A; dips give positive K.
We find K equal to -0.2 A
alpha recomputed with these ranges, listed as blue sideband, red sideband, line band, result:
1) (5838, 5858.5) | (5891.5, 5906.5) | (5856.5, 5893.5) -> -0.4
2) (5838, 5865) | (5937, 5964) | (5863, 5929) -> 2.3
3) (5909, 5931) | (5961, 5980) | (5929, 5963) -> -0.2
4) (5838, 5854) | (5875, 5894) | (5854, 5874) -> -0.6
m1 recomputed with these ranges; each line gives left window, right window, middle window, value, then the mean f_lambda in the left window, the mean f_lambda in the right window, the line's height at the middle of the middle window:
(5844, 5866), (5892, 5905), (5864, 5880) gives -0.063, 5.44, 4.96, 5.25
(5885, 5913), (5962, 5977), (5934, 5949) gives -0.047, 5.06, 5.52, 5.34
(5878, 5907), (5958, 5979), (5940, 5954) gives -0.034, 5.05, 5.51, 5.38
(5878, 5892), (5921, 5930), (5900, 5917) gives -0.025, 5.07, 5.52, 5.33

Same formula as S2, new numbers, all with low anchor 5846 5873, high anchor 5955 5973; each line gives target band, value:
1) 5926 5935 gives 0.00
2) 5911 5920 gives 0.00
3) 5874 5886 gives 0.01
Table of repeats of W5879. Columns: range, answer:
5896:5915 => 5.34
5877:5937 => 5.29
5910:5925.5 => 5.5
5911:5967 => 5.53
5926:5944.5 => 5.55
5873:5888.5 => 5.36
